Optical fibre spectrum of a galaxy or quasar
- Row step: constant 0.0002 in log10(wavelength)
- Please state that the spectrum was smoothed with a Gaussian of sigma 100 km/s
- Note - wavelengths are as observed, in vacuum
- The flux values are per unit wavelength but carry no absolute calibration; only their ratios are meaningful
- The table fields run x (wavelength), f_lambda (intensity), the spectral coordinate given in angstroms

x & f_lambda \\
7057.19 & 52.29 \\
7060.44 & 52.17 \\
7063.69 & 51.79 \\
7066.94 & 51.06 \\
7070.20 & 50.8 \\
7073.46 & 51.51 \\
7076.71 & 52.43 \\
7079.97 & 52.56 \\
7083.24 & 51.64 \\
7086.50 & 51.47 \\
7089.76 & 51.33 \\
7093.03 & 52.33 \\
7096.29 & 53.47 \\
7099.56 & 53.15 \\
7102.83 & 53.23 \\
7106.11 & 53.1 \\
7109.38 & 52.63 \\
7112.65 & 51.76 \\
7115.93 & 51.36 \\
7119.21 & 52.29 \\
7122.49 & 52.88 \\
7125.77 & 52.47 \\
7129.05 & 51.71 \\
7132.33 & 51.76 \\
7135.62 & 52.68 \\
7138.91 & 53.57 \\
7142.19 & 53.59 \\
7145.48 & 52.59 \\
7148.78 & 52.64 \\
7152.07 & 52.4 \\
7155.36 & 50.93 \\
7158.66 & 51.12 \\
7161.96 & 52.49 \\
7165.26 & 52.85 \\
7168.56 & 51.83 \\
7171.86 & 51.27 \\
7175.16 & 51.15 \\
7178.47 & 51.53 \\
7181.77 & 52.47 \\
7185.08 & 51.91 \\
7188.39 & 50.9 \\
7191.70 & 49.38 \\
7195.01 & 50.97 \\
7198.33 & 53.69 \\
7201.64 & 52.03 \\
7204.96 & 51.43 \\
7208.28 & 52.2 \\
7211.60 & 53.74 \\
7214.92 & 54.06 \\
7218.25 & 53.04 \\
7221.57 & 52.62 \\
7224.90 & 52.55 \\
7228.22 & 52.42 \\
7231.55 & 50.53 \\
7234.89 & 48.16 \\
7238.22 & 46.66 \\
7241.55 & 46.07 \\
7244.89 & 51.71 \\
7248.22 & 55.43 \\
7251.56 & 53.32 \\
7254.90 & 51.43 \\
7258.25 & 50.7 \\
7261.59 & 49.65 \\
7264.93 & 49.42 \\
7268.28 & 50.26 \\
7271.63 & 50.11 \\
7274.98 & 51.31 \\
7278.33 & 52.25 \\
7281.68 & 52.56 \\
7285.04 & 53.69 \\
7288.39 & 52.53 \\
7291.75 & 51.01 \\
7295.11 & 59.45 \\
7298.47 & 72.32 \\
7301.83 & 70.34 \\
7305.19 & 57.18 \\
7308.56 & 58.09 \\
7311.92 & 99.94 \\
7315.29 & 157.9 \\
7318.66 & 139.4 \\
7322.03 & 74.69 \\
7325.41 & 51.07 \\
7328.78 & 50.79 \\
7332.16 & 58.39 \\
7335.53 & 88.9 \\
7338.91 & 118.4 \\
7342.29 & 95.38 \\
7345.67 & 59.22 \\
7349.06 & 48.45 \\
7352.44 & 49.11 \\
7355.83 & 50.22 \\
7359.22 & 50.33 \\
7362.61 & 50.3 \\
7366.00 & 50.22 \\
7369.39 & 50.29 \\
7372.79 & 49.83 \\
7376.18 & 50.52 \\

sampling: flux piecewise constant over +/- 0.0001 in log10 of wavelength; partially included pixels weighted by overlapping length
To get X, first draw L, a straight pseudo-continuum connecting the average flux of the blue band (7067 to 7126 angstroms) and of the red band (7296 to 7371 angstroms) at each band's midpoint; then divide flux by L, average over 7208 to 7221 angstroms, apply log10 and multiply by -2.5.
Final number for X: 0.17 mag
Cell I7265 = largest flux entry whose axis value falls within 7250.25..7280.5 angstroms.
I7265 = 53.32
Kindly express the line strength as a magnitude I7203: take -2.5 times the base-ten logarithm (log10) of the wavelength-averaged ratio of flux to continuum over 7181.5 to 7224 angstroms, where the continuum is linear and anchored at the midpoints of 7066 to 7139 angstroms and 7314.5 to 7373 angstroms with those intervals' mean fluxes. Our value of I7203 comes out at 0.152 mag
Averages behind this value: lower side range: 52.2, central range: 52.2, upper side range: 71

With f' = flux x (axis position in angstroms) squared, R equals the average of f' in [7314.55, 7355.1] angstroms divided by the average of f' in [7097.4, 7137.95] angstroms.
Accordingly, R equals 1.62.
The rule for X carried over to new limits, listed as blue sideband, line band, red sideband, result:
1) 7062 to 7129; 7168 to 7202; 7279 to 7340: 0.20 mag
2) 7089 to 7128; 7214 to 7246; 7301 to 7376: 0.23 mag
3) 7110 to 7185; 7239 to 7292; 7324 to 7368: 0.15 mag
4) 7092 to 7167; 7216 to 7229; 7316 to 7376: 0.12 mag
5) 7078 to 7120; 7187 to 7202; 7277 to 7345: 0.22 mag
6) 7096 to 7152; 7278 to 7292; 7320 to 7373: 0.15 mag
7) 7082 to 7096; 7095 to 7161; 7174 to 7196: -0.02 mag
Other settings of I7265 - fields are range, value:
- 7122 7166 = 53.59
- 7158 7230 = 54.06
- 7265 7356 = 157.9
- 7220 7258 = 55.43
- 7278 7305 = 72.32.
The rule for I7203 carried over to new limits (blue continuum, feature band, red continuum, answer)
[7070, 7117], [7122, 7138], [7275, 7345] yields 0.075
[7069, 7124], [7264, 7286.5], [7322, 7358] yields 0.224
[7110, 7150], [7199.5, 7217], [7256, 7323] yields 0.137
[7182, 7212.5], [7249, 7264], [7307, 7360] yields 0.228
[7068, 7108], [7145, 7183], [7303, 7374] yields 0.124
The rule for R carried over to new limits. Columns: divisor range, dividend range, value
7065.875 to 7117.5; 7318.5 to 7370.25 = 1.36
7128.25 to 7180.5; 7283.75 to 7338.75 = 1.53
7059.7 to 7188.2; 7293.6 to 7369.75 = 1.47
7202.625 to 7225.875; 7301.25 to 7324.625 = 1.82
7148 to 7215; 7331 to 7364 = 1.35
